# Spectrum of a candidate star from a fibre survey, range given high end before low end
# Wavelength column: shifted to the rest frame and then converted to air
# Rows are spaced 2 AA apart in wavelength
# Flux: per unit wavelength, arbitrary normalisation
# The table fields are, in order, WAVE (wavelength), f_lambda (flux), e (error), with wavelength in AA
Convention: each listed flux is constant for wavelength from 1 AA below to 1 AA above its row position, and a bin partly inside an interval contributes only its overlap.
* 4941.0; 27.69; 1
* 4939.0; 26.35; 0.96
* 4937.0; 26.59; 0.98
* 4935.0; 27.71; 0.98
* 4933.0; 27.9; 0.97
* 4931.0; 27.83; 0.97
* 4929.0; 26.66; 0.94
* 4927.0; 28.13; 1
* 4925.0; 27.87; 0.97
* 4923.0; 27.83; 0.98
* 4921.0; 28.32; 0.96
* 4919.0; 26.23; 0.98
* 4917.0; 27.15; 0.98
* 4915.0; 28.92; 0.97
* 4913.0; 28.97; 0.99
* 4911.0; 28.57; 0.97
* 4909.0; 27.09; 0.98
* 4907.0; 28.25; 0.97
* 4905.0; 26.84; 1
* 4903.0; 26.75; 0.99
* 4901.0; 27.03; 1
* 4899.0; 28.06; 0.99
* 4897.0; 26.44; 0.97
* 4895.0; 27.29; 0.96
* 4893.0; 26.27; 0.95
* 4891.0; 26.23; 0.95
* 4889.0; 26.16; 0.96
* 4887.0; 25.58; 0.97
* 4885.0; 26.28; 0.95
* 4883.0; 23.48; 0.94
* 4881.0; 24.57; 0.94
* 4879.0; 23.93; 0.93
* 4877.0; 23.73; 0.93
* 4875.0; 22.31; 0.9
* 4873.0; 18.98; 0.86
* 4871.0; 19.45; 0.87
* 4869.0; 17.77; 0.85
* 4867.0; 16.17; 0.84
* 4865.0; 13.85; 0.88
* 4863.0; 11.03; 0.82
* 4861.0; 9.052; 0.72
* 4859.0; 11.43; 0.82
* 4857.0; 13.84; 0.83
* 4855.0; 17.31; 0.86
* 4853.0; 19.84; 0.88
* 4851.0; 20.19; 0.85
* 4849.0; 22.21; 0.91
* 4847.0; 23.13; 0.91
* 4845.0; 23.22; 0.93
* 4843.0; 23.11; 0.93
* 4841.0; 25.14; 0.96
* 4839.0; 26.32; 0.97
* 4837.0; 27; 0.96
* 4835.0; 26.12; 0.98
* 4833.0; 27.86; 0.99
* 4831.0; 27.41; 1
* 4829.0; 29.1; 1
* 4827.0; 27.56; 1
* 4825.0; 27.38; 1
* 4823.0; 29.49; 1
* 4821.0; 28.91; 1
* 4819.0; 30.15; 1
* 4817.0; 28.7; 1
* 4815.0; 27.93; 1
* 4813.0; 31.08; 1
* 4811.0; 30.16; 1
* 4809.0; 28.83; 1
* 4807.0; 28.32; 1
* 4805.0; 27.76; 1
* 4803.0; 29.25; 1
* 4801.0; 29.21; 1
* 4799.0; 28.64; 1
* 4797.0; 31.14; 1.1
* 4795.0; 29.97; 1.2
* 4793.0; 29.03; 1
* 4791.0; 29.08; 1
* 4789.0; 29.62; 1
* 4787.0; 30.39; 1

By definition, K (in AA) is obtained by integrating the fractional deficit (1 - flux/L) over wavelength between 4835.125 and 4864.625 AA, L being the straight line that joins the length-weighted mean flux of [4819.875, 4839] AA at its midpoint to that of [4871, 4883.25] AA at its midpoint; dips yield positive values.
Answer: 7.1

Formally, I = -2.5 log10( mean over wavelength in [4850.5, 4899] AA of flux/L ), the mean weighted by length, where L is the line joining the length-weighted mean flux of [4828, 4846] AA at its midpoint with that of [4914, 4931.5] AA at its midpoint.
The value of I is 0.29 mag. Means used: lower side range 26.1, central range 20.6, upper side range 27.7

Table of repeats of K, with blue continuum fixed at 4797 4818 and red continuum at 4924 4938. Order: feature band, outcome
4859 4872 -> 6.4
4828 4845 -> 1.4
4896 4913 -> 0.2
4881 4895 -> 1.2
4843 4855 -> 3.0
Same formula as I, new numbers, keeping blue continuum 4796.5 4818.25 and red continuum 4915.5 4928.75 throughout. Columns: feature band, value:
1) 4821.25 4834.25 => 0.03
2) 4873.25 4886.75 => 0.18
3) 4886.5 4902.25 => 0.05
